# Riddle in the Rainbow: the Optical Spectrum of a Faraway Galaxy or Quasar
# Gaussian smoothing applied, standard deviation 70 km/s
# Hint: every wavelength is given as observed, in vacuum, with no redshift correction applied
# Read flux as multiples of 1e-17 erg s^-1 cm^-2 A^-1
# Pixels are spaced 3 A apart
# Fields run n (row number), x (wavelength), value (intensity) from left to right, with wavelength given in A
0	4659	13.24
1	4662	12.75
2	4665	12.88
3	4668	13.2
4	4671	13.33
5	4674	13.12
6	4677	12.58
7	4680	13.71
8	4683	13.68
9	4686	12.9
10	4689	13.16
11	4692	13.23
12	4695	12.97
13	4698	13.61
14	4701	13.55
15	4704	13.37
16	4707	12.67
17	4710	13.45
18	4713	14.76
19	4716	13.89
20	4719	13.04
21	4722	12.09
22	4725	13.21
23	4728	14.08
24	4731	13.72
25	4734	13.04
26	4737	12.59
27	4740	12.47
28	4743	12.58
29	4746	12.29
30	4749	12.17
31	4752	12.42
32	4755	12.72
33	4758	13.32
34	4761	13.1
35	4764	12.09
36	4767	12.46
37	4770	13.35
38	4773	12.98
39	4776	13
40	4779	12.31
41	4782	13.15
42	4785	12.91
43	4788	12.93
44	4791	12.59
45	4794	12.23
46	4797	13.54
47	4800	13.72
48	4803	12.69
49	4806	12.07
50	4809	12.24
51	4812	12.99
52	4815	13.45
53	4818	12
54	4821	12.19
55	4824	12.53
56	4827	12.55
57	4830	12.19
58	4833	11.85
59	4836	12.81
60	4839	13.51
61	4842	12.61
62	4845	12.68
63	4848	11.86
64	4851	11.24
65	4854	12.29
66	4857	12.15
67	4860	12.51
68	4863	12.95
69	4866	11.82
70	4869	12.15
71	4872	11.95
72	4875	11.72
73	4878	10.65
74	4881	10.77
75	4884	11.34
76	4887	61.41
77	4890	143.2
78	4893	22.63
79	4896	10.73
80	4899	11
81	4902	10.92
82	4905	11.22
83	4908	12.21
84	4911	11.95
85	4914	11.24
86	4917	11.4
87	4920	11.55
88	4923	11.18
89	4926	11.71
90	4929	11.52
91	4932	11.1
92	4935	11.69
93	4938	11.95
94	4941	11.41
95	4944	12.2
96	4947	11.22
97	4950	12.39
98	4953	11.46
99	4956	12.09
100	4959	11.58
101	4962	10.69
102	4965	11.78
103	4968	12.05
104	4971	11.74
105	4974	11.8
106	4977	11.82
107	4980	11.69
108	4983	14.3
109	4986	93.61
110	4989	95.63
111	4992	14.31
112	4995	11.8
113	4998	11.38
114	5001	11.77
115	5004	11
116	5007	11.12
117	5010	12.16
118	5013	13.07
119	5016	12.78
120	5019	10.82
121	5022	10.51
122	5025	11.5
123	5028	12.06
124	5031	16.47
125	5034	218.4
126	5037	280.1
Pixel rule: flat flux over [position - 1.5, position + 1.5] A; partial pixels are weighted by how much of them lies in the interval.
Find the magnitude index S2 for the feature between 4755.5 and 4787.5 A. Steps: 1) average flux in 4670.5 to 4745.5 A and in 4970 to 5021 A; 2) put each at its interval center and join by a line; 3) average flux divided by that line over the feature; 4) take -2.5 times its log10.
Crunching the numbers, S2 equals 0.17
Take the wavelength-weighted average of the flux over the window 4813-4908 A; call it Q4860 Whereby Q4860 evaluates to 18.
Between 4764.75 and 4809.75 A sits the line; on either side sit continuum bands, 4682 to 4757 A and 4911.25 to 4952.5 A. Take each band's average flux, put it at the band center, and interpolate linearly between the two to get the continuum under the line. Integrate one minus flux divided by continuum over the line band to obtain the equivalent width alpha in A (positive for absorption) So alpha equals -0.67 A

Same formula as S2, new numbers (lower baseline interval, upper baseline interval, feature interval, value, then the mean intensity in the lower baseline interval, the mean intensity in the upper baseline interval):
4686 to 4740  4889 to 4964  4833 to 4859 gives 0.22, 13.3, 16.3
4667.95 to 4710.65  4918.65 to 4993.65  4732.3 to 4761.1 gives 0.14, 13.2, 18.5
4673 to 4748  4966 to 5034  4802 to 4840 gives 0.35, 13.2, 24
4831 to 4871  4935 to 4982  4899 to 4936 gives 0.05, 12.3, 11.8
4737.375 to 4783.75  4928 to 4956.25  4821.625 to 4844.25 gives -0.02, 12.7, 11.7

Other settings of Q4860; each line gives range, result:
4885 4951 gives 20.3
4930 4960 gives 11.7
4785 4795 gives 12.7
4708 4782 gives 13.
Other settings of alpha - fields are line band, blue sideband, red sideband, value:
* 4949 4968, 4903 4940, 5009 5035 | 7.4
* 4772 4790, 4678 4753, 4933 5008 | 2.0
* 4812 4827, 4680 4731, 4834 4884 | -0.2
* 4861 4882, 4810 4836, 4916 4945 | 0.5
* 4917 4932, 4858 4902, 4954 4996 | 7.9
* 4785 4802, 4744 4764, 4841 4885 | -0.9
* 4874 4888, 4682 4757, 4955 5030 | -3.2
